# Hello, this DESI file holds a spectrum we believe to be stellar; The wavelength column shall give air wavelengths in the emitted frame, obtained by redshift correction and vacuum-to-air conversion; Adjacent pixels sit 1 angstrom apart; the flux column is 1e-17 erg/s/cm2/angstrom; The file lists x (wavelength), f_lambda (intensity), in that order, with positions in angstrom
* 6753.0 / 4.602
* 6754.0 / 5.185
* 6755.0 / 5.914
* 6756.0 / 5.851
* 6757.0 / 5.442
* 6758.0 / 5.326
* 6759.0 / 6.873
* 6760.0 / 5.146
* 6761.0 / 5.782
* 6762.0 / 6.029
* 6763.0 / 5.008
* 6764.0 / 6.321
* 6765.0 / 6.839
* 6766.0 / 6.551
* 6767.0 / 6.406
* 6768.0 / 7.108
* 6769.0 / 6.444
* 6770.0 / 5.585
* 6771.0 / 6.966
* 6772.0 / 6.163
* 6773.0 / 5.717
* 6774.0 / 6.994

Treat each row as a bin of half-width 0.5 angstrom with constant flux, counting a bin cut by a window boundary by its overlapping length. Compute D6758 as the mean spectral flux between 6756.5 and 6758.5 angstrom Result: 5.38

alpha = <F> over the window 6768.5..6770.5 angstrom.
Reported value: 6.01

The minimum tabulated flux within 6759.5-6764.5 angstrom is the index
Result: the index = 5.008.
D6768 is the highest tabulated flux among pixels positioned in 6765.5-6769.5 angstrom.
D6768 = 7.108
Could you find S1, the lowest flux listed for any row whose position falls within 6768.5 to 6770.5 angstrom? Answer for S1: 5.585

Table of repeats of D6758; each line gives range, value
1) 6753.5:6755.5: 5.55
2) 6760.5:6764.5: 5.79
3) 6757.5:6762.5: 5.83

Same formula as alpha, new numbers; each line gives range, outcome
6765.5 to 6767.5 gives 6.48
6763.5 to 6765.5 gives 6.58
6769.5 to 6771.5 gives 6.28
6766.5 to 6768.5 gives 6.76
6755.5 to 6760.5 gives 5.73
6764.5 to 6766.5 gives 6.7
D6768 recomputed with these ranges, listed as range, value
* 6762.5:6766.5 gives 6.839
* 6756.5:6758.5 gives 5.442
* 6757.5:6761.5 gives 6.873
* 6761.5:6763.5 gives 6.029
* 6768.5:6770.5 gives 6.444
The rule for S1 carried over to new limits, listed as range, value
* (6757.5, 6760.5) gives 5.146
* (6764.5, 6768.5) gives 6.406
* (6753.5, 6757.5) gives 5.185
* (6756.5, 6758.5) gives 5.326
